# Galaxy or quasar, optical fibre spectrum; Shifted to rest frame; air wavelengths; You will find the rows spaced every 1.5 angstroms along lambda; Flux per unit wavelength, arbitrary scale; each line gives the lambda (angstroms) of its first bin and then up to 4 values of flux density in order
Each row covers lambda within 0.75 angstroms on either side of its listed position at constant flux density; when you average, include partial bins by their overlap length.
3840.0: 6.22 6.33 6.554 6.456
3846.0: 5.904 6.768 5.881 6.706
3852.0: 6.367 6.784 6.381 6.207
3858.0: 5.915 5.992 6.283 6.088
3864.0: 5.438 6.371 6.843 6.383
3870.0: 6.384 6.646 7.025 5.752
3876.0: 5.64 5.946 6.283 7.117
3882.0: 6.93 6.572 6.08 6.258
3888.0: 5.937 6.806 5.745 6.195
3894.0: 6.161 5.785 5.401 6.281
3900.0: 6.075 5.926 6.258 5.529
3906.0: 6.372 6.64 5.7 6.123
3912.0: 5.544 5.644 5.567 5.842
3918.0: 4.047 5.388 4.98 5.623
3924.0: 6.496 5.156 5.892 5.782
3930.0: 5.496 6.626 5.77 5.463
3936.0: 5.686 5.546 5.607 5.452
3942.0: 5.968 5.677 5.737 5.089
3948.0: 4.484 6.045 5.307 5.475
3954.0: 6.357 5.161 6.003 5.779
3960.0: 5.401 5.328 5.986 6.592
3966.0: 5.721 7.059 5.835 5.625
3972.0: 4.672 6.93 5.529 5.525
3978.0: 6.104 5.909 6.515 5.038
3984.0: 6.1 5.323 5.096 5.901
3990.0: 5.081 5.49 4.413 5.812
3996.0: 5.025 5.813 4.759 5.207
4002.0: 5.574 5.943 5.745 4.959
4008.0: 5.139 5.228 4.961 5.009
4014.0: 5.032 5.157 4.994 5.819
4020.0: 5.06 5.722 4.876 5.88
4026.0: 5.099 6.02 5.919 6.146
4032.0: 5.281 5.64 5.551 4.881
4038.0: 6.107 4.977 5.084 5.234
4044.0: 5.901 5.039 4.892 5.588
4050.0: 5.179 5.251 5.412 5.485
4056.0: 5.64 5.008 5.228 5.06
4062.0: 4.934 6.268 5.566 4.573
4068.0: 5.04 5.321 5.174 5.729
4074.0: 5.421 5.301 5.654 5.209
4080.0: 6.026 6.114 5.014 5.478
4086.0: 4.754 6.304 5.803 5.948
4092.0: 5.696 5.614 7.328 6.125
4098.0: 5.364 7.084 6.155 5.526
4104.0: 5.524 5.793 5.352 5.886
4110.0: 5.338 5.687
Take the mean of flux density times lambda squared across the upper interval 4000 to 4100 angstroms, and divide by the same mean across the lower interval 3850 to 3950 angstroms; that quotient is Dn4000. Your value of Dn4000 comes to 1.0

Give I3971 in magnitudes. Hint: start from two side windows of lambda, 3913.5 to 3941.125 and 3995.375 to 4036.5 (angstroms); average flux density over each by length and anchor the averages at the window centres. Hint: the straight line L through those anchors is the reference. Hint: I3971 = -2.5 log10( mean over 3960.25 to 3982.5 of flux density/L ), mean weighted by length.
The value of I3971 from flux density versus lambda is -0.081 mag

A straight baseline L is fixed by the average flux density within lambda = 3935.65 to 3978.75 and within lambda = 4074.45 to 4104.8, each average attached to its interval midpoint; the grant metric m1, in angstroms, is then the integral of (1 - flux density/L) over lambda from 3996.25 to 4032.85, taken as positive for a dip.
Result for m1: 2.3 angstroms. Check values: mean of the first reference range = 5.71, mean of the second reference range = 5.8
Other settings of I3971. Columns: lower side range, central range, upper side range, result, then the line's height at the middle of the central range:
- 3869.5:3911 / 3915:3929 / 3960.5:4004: 0.10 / 6.01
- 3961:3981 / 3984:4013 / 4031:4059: 0.08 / 5.72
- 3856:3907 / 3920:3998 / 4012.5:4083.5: 0.03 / 5.82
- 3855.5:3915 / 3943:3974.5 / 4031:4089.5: 0.02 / 5.83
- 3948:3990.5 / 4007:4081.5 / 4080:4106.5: 0.09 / 5.81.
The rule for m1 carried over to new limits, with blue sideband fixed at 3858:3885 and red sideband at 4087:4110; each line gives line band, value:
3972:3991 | 1.32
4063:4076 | 1.37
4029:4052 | 2.42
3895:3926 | 2.56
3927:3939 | 0.87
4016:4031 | 1.31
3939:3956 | 1.81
